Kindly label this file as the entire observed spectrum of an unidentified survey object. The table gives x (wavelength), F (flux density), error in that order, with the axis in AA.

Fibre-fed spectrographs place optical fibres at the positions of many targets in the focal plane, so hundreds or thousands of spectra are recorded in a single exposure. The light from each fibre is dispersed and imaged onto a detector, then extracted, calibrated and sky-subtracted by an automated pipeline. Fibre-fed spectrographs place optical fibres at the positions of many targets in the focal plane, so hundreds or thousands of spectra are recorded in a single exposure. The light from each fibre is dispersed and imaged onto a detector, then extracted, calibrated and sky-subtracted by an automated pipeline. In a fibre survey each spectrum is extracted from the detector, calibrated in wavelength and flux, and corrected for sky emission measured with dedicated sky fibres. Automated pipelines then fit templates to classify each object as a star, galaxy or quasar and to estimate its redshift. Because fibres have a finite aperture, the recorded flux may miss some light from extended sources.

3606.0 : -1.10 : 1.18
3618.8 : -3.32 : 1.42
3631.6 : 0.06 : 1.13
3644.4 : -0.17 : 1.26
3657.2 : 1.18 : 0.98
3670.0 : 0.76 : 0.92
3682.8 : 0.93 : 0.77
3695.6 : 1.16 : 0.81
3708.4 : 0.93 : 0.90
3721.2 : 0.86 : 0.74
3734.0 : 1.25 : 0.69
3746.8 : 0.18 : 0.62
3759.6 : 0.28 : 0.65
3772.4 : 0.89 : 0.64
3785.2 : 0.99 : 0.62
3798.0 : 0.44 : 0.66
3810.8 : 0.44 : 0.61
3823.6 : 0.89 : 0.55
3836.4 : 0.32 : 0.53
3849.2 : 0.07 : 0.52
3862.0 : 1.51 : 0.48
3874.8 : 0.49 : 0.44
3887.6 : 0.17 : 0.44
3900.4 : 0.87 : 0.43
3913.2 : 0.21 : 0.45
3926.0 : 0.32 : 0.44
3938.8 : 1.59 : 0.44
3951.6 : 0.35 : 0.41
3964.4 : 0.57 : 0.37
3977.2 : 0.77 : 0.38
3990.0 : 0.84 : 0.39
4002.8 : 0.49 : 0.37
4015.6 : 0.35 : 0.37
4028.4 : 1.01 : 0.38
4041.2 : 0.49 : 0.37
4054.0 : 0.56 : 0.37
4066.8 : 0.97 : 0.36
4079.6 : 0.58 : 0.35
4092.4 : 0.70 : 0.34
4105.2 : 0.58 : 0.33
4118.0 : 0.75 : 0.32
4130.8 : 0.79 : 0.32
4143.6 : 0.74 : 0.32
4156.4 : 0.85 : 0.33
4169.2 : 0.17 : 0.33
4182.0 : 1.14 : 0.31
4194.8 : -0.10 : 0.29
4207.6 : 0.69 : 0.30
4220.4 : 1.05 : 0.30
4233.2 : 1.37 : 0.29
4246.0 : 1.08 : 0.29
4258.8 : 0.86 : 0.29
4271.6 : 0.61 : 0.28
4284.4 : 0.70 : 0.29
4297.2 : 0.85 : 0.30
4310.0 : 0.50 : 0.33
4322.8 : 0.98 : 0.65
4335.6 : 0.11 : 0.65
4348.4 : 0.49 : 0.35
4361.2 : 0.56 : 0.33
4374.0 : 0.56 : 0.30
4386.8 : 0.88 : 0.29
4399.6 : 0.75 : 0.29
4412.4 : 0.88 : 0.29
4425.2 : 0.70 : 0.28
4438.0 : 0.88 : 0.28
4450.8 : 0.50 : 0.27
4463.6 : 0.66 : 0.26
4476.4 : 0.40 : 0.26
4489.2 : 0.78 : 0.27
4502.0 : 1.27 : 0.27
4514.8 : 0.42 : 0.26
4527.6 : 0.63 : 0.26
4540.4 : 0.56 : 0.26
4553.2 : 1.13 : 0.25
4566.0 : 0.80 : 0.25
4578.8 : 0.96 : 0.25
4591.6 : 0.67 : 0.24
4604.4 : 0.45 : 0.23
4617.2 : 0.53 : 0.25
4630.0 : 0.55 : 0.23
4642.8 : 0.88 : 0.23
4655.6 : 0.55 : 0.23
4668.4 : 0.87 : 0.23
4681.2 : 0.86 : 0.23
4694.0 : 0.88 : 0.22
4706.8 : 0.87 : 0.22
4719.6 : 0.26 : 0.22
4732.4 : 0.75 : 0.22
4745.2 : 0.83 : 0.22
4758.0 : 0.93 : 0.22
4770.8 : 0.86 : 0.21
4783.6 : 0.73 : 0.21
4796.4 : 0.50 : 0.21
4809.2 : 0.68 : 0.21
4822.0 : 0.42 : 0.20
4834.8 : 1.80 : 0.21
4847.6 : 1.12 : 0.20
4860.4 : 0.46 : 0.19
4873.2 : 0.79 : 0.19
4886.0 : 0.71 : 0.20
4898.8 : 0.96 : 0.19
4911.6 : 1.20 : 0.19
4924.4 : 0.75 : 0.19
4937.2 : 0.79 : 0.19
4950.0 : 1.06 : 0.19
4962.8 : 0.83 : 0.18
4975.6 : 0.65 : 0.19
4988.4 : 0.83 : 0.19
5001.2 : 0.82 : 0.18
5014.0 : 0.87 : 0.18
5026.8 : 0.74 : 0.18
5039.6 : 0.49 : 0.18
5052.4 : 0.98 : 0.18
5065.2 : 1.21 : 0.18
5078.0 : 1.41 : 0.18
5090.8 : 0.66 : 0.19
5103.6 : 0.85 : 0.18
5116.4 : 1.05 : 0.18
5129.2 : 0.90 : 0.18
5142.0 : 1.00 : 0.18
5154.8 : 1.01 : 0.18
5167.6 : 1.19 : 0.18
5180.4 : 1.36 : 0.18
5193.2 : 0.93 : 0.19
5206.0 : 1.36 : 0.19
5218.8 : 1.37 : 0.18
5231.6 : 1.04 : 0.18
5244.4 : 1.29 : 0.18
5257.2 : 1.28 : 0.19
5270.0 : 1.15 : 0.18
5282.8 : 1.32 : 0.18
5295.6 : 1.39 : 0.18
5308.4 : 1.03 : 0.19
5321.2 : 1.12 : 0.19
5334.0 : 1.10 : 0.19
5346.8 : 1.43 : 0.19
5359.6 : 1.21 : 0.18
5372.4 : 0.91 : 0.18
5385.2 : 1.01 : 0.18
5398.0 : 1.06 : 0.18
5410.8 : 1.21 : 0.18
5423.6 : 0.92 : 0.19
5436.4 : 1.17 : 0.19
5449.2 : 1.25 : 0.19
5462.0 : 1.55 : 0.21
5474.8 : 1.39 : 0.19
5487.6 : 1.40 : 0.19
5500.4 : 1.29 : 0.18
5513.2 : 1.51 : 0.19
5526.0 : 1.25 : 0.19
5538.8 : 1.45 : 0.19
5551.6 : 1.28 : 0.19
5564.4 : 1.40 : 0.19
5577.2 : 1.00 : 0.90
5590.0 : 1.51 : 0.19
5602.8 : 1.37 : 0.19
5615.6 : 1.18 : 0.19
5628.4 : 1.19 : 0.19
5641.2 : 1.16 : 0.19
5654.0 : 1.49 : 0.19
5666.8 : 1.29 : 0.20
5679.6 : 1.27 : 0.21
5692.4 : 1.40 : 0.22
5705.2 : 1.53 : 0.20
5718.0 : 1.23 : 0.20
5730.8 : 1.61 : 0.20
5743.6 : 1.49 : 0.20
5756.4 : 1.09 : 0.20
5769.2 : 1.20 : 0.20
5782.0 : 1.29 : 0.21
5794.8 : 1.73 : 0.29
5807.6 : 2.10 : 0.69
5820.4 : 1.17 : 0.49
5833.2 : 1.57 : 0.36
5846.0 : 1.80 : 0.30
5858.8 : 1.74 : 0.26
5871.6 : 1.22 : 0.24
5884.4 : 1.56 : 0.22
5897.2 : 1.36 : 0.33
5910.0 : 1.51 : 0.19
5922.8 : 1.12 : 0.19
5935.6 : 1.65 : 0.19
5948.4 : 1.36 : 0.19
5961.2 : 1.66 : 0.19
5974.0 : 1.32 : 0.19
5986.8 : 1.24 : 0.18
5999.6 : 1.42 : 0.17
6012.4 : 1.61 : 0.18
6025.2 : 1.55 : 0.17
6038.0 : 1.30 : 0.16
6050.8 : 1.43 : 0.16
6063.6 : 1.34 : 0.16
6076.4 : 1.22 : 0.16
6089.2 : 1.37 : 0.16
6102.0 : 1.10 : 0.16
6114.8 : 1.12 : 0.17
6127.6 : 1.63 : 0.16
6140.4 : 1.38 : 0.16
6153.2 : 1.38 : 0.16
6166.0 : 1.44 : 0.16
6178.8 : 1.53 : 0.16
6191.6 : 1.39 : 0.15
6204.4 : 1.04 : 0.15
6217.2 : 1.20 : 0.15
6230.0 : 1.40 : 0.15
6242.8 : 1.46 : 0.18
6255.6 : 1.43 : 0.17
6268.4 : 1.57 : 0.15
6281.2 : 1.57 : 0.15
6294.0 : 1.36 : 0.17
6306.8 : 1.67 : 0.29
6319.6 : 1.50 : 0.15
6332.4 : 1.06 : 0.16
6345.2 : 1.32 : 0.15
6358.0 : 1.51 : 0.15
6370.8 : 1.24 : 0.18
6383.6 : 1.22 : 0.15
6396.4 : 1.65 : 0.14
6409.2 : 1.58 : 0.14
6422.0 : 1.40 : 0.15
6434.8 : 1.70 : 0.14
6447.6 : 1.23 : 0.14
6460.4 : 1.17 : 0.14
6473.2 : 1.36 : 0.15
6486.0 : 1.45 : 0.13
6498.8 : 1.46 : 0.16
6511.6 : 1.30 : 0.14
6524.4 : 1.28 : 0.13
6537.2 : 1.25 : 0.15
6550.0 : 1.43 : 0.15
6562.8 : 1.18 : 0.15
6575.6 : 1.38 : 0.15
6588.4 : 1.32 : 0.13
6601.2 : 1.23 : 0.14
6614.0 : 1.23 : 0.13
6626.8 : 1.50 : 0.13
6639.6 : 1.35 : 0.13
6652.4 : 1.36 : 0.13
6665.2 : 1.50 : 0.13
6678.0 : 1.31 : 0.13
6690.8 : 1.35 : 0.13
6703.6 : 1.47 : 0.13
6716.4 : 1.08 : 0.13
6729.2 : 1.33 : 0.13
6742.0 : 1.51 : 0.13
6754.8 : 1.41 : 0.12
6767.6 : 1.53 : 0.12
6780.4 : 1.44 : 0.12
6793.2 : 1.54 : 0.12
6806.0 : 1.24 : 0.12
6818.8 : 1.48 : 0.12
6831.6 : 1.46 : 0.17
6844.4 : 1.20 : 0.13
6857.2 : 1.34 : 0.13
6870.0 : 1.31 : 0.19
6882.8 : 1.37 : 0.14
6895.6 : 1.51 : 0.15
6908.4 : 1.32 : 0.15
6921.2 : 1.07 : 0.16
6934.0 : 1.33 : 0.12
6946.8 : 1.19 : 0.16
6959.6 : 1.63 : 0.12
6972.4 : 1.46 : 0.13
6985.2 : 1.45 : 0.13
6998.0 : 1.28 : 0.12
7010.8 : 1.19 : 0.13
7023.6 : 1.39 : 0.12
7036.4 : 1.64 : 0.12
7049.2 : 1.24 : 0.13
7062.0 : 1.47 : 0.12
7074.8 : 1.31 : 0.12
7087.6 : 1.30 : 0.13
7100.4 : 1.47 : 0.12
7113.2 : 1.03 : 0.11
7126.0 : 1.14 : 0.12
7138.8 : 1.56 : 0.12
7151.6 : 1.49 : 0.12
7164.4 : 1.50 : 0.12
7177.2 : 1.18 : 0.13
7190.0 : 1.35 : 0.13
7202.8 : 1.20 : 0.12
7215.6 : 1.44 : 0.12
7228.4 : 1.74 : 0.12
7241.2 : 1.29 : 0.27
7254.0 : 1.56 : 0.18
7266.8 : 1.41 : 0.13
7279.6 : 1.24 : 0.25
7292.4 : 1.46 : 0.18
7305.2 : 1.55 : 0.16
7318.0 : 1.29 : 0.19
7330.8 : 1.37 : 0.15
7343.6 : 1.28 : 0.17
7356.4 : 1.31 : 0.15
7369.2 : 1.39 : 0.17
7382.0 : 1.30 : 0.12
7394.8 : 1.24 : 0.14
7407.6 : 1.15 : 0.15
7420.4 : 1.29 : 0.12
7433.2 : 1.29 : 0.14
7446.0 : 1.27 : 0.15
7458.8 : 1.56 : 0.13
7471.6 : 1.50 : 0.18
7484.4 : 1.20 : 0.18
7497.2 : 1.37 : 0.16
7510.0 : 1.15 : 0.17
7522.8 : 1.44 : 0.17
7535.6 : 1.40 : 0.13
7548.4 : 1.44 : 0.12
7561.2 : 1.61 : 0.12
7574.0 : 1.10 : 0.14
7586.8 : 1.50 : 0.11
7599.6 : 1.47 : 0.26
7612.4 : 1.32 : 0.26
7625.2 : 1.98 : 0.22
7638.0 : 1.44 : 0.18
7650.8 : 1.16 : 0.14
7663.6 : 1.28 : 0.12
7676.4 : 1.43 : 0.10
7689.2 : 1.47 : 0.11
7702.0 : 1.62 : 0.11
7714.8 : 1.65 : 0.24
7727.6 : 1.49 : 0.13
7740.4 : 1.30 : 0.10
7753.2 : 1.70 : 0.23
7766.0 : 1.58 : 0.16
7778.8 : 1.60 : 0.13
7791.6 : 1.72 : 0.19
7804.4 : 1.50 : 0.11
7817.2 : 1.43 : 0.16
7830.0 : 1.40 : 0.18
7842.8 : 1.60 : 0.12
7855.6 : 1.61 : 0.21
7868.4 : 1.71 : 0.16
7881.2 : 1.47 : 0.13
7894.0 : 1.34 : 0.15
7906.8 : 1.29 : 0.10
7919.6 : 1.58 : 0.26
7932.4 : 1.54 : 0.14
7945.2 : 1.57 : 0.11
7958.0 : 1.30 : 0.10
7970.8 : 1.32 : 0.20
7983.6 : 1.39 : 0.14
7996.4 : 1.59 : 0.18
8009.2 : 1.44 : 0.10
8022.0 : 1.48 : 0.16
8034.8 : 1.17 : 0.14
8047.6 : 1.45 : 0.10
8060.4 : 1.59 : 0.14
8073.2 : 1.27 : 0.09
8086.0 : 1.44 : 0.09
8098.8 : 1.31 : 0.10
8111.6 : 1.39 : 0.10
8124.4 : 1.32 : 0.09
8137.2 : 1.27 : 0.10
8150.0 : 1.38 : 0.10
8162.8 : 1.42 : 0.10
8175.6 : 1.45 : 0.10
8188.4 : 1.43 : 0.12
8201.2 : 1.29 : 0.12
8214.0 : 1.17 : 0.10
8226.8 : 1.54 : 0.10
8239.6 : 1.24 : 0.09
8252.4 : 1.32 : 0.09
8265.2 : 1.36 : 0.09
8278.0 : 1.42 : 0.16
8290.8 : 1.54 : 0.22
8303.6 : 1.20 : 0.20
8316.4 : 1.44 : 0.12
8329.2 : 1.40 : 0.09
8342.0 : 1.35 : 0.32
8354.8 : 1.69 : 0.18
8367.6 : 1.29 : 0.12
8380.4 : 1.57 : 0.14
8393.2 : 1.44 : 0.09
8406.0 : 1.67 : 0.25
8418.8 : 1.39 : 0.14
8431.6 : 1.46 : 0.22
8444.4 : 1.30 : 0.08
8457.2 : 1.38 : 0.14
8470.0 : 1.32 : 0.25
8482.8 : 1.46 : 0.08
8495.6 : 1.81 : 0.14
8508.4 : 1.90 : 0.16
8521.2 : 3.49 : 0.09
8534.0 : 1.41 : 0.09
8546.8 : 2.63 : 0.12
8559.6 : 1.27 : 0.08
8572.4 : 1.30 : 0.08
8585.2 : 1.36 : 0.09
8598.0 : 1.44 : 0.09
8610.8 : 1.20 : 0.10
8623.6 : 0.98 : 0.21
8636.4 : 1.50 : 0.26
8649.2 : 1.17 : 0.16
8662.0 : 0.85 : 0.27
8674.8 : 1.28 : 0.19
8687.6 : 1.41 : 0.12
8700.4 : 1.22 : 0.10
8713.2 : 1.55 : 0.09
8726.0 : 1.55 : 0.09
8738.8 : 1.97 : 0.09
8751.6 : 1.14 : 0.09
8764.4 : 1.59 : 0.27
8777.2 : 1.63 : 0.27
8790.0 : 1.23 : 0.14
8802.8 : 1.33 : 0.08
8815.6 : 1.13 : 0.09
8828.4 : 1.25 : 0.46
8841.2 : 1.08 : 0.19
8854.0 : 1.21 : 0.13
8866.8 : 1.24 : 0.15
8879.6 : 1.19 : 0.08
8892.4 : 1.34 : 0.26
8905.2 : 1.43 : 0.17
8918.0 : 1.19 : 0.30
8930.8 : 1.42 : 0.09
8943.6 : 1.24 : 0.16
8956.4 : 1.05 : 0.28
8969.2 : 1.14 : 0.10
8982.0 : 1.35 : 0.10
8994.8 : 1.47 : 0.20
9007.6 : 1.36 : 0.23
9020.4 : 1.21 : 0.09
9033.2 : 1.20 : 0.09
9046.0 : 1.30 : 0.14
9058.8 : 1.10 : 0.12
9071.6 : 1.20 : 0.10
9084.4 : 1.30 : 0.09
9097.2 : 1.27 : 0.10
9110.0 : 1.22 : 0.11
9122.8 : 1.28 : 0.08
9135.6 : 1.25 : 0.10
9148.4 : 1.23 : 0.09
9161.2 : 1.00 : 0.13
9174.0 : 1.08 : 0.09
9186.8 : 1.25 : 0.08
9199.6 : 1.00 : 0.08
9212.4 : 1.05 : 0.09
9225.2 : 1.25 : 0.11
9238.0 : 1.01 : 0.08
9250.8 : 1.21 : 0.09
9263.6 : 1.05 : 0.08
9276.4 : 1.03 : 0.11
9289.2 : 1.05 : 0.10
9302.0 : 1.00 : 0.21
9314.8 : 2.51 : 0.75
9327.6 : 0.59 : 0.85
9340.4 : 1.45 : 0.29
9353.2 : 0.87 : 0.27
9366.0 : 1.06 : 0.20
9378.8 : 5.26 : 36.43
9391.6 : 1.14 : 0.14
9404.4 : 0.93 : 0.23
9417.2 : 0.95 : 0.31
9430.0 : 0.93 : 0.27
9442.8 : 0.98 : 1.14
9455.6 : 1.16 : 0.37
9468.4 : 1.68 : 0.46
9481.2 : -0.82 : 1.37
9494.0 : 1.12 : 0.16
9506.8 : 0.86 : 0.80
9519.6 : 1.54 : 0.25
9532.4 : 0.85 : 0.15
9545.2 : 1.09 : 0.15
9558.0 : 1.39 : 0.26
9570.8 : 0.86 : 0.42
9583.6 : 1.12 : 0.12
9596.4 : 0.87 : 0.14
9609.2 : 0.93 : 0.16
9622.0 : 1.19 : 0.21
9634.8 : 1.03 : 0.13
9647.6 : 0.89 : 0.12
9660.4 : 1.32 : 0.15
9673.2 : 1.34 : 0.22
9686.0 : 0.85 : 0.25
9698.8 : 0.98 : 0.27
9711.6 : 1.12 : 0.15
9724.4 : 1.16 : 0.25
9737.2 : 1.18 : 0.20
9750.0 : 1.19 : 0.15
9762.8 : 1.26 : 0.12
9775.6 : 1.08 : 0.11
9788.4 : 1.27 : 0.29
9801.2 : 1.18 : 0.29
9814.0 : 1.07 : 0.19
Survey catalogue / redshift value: 0.298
